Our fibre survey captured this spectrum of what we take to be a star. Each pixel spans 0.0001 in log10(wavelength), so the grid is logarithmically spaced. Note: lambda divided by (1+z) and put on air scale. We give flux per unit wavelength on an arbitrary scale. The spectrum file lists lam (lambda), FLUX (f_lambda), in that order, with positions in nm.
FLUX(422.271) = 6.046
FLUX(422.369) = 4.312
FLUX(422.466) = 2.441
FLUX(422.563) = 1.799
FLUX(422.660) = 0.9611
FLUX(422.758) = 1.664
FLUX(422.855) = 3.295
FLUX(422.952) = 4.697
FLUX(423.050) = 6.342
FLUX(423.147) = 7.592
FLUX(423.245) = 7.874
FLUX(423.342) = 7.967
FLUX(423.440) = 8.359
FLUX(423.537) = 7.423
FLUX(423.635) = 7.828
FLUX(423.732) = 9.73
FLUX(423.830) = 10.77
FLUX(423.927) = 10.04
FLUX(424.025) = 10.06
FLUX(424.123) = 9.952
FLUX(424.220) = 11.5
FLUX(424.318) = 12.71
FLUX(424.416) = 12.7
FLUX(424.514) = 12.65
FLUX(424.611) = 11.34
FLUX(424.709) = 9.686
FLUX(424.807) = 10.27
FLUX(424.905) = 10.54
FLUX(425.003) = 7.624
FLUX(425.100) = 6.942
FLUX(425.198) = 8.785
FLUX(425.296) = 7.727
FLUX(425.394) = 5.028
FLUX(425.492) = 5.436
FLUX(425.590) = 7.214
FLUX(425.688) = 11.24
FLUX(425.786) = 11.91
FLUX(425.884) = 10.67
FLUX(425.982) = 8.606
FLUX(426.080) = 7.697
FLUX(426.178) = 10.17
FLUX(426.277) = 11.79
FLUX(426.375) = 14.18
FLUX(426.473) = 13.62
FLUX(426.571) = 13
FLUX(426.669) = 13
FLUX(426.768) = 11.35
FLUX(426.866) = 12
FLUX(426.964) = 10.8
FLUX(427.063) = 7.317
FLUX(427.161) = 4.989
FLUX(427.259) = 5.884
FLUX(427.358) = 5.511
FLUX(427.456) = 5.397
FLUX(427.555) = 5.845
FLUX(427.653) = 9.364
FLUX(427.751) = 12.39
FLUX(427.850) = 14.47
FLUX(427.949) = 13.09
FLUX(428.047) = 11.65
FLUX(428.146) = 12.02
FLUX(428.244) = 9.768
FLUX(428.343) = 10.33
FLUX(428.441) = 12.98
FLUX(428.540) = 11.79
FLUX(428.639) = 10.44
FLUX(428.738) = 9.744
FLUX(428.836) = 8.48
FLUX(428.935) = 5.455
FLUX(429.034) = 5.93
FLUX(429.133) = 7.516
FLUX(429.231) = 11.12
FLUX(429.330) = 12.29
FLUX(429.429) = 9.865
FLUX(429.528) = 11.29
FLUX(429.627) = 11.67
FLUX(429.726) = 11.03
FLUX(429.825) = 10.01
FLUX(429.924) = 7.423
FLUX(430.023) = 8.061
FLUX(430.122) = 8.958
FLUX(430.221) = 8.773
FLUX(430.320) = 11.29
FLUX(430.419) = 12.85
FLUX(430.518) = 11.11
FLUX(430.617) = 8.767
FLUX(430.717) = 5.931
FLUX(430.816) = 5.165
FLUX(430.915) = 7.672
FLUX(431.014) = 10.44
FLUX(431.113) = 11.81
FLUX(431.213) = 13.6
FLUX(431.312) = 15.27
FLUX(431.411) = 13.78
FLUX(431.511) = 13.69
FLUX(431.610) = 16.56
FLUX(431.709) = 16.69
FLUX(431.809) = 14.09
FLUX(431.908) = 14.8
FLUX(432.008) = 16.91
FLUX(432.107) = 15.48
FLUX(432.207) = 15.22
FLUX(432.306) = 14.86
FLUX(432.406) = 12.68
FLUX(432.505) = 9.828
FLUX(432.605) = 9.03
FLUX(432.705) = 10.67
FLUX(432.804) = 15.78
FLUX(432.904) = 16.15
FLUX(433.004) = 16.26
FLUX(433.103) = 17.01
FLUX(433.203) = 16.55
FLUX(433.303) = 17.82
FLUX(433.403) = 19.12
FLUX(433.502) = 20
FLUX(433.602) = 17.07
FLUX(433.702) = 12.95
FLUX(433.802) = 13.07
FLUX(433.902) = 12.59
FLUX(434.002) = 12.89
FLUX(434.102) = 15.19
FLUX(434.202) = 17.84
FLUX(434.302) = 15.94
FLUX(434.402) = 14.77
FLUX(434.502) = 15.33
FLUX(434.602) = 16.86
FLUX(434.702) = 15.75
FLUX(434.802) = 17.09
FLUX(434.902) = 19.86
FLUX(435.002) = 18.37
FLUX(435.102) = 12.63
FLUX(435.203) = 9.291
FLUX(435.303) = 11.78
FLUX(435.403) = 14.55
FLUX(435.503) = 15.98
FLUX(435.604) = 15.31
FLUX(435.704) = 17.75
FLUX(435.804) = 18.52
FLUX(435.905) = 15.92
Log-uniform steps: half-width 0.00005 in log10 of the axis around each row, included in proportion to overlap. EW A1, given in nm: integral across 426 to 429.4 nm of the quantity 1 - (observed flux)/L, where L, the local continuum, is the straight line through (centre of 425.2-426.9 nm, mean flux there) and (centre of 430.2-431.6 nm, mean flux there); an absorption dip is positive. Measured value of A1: 0.14 nm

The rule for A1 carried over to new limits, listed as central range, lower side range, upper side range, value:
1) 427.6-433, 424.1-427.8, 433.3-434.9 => 0.65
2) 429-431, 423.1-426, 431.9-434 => 0.55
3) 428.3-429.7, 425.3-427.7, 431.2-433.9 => 0.20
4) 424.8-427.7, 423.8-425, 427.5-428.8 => 0.49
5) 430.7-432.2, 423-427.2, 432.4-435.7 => 0.06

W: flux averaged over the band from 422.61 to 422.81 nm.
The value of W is 1.35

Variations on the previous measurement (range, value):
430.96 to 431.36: 12.7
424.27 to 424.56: 12.7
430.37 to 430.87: 8.75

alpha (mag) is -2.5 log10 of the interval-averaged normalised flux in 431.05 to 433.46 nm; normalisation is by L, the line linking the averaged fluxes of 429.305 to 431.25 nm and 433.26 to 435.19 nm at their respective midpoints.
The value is -0.15 mag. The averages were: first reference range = 9.84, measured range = 14.7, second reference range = 15.9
